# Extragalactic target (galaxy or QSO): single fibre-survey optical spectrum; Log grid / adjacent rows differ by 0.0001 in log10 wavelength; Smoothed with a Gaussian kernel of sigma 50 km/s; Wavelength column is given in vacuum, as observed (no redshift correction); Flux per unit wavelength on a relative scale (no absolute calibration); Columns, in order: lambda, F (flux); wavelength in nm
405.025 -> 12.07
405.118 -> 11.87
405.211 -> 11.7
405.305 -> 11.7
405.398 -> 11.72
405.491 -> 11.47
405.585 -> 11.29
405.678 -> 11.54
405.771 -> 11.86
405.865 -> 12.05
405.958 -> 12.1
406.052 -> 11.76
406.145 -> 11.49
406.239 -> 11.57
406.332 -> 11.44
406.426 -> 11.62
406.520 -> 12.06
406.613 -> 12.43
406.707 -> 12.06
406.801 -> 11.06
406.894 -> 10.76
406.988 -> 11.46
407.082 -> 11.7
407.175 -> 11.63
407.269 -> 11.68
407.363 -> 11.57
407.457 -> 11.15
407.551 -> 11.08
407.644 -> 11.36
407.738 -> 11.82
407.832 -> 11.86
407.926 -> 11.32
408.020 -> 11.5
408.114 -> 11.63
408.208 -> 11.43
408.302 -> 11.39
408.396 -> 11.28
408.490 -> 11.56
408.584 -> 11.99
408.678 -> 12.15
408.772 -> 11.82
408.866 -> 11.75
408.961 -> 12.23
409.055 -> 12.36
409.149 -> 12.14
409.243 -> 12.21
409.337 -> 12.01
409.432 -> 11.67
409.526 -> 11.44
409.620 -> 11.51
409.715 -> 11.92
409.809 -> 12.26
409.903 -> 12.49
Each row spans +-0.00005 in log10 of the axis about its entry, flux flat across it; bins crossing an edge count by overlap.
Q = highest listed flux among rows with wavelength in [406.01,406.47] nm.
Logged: 11.76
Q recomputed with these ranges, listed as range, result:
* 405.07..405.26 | 11.87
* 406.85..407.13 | 11.7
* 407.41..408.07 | 11.86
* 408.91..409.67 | 12.36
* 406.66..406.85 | 12.06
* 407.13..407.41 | 11.68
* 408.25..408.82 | 12.15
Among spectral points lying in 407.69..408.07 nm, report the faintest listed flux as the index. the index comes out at 11.32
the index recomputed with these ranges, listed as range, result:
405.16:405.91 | 11.29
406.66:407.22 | 10.76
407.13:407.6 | 11.08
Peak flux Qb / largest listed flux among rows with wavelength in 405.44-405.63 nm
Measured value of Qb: 11.47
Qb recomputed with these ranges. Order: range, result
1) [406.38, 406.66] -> 12.43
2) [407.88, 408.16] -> 11.63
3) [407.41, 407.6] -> 11.15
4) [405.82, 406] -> 12.1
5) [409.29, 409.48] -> 12.01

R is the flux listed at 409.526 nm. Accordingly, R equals 11.44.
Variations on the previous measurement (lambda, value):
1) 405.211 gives 11.7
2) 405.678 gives 11.54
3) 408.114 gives 11.63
